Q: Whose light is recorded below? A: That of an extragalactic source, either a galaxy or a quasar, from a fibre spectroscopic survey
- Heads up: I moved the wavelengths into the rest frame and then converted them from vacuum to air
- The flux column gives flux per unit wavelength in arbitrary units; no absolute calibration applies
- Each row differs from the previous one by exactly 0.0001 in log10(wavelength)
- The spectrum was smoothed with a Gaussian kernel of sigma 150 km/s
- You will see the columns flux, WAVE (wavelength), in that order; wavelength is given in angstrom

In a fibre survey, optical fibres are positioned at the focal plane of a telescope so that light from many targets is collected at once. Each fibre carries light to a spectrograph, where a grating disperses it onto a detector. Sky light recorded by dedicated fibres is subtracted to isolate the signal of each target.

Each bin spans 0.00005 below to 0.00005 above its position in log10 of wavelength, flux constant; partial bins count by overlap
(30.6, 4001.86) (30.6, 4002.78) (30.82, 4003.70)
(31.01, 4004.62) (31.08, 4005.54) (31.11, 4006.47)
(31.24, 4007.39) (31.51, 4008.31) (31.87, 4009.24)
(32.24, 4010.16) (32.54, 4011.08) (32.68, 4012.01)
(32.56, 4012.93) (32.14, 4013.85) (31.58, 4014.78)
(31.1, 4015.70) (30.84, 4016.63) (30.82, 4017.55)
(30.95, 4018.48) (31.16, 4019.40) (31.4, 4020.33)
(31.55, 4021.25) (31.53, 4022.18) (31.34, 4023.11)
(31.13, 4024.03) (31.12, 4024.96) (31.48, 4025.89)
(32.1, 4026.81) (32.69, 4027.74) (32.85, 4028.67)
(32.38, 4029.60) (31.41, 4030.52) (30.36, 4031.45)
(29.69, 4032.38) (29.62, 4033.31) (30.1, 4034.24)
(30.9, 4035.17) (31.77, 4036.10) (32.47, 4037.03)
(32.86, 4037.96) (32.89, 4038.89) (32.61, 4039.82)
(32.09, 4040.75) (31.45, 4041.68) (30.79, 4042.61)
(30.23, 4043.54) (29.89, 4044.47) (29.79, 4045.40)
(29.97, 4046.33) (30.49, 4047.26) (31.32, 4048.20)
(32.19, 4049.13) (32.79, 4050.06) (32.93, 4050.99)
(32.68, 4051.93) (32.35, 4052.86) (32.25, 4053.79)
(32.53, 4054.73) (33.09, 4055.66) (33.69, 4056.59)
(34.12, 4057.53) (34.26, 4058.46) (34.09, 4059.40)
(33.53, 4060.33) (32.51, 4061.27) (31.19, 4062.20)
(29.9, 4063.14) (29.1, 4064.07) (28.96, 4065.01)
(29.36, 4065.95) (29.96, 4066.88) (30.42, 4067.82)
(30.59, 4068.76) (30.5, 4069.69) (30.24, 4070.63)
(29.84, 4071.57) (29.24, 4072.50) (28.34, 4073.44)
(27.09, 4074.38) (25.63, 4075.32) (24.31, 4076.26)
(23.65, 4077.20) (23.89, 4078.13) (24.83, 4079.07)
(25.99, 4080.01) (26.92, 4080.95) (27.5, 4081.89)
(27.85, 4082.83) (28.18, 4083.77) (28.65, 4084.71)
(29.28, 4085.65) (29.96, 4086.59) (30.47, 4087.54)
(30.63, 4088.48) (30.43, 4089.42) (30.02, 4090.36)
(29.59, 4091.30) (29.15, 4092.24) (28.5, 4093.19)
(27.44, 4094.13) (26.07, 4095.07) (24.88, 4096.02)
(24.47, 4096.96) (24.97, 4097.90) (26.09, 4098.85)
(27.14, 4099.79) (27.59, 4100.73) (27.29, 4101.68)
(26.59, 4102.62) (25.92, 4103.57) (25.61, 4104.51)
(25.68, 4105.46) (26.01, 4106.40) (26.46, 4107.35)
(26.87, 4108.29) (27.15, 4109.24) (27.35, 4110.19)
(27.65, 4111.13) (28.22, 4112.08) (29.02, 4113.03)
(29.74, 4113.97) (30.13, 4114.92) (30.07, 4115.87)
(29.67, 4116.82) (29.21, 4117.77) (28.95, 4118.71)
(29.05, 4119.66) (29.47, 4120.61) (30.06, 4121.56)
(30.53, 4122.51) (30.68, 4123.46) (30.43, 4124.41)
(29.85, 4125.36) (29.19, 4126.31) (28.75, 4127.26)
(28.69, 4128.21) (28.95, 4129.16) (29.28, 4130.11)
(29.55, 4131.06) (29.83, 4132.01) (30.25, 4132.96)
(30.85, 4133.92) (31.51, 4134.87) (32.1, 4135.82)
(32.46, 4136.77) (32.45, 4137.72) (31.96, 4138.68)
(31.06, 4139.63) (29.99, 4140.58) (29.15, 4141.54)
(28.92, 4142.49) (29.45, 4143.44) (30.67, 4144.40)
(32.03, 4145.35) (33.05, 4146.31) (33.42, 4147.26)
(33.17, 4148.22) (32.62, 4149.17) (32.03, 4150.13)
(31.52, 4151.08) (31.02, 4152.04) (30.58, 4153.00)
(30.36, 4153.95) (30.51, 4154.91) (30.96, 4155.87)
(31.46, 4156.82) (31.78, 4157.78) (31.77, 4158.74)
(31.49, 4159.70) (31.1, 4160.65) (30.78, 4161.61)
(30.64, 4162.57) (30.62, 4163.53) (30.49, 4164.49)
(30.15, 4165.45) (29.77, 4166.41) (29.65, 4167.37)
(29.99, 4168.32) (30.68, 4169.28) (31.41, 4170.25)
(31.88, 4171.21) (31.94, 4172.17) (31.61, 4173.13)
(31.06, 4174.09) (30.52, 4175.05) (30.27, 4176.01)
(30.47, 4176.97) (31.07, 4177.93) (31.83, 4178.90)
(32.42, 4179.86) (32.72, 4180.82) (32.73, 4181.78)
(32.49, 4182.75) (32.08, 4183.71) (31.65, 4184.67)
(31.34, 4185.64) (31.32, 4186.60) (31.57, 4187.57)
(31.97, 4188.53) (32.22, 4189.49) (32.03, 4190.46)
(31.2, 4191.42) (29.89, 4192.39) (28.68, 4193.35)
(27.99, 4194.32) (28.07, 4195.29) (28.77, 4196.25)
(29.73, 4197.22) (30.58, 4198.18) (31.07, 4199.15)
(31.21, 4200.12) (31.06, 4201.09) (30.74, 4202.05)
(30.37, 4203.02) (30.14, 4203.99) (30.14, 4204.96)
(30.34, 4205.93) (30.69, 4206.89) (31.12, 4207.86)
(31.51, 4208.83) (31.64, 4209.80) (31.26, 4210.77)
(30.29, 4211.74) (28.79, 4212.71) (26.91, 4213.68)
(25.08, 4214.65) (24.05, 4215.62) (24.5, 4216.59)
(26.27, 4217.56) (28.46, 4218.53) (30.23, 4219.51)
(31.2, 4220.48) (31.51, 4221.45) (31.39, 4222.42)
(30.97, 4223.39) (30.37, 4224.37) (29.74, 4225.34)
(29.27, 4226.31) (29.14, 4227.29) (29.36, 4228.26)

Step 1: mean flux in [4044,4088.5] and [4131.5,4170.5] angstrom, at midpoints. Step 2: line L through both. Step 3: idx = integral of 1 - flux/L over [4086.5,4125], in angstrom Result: 2.9 angstrom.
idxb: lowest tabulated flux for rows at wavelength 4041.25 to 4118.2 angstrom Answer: 23.65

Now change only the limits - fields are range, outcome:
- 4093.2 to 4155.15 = 24.47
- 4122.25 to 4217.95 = 24.05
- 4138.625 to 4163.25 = 28.92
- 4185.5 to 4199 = 27.99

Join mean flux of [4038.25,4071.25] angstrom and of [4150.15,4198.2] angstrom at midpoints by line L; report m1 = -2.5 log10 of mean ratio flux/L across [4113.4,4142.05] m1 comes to 0.038 mag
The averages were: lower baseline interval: 31.6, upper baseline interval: 31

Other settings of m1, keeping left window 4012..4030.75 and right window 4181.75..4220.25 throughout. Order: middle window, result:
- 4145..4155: -0.05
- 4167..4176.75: -0.02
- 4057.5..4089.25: 0.08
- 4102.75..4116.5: 0.12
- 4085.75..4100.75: 0.11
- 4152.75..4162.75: -0.02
